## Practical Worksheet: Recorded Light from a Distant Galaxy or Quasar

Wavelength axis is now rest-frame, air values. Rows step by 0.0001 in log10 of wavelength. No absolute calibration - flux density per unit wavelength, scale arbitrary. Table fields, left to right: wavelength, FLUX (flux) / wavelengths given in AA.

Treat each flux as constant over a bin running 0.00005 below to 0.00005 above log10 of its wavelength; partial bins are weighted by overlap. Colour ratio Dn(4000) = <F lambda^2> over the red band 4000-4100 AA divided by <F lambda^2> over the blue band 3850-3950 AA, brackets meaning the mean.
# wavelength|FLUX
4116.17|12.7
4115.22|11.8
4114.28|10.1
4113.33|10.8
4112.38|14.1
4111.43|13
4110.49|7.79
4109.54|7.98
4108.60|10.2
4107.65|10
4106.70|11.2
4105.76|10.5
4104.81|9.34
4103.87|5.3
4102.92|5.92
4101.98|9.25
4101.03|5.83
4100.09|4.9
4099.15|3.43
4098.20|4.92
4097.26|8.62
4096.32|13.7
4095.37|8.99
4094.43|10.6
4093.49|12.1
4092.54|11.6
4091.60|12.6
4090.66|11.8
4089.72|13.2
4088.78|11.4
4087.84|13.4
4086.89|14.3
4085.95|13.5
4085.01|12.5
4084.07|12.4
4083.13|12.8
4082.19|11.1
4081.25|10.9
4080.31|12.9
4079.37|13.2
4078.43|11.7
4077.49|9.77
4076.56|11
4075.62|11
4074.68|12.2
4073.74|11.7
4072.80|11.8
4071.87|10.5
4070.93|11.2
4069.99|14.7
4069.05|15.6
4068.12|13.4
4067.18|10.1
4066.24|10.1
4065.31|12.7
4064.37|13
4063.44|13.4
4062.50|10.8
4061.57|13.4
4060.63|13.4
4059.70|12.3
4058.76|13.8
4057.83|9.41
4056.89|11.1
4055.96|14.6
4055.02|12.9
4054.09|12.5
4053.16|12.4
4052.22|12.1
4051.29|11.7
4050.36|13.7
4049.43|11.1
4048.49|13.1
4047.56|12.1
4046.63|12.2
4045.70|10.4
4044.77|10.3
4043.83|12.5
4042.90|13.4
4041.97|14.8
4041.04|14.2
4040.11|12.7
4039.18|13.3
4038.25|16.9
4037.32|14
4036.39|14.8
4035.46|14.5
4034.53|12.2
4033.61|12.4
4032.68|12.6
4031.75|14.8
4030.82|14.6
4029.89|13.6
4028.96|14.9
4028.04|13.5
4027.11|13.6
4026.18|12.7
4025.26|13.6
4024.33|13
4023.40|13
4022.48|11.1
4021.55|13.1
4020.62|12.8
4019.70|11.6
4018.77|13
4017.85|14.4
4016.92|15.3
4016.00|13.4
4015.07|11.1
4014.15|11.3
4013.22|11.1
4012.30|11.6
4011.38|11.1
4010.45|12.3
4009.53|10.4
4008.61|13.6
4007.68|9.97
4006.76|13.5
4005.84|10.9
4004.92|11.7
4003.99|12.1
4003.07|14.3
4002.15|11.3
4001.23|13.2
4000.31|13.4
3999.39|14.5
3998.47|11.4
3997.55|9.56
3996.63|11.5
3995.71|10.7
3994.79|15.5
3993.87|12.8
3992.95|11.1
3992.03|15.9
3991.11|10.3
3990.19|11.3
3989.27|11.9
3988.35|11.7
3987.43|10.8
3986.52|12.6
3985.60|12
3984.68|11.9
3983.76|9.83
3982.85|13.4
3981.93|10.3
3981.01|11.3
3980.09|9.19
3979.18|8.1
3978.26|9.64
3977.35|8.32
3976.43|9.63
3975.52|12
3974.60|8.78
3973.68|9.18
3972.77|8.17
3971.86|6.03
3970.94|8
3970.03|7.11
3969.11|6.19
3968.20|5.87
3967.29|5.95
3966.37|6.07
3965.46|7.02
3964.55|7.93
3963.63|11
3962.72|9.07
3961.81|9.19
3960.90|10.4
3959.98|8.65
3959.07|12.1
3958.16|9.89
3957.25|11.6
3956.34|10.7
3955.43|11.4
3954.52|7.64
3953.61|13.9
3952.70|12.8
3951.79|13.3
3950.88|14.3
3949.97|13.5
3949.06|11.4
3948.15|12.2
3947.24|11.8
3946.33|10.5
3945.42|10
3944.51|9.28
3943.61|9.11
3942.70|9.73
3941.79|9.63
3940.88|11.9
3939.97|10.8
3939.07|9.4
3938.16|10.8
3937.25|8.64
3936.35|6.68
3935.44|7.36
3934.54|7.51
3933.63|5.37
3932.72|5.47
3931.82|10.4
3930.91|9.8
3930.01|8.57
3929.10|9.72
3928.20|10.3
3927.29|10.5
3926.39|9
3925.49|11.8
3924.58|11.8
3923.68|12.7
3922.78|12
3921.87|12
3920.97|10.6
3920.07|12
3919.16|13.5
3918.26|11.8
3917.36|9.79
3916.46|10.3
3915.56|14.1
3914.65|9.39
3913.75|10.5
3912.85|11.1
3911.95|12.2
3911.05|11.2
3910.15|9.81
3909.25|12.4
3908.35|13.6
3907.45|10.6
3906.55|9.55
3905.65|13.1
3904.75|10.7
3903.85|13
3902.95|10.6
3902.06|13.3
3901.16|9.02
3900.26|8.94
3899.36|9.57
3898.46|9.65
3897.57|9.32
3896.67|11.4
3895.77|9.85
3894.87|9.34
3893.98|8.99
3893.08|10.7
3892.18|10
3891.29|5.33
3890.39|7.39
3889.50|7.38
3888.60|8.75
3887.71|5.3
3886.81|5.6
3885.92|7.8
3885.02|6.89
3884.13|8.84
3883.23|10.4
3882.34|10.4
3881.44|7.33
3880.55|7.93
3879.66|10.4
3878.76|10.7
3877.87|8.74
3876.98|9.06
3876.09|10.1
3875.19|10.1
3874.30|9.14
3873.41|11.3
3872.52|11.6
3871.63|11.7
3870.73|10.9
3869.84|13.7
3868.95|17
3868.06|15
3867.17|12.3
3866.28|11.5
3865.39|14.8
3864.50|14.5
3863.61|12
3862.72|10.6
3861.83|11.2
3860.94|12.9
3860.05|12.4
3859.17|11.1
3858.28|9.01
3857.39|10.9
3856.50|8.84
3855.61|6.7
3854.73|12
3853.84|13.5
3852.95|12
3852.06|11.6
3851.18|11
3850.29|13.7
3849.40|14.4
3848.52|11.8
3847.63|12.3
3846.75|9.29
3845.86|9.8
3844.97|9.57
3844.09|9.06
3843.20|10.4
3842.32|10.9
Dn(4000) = 1.27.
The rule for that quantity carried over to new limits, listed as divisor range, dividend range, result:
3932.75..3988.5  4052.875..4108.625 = 1.22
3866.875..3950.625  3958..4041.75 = 1.18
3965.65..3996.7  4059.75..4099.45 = 1.23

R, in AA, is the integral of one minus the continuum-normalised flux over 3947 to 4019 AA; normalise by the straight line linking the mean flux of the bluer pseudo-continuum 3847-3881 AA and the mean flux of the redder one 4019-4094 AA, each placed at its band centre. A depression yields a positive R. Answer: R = 7.3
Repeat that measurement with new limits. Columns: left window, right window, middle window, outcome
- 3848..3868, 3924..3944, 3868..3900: 4.1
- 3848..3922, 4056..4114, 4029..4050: -4.3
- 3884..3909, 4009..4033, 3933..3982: 6.9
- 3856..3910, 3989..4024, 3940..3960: 0.4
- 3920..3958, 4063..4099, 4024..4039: -3.4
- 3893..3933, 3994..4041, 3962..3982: 6.0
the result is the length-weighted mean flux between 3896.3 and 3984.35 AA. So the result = 10.1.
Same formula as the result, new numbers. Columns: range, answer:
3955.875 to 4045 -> 11.6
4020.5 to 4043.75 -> 13.6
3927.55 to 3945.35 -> 9.01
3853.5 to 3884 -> 11.1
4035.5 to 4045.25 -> 13.7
